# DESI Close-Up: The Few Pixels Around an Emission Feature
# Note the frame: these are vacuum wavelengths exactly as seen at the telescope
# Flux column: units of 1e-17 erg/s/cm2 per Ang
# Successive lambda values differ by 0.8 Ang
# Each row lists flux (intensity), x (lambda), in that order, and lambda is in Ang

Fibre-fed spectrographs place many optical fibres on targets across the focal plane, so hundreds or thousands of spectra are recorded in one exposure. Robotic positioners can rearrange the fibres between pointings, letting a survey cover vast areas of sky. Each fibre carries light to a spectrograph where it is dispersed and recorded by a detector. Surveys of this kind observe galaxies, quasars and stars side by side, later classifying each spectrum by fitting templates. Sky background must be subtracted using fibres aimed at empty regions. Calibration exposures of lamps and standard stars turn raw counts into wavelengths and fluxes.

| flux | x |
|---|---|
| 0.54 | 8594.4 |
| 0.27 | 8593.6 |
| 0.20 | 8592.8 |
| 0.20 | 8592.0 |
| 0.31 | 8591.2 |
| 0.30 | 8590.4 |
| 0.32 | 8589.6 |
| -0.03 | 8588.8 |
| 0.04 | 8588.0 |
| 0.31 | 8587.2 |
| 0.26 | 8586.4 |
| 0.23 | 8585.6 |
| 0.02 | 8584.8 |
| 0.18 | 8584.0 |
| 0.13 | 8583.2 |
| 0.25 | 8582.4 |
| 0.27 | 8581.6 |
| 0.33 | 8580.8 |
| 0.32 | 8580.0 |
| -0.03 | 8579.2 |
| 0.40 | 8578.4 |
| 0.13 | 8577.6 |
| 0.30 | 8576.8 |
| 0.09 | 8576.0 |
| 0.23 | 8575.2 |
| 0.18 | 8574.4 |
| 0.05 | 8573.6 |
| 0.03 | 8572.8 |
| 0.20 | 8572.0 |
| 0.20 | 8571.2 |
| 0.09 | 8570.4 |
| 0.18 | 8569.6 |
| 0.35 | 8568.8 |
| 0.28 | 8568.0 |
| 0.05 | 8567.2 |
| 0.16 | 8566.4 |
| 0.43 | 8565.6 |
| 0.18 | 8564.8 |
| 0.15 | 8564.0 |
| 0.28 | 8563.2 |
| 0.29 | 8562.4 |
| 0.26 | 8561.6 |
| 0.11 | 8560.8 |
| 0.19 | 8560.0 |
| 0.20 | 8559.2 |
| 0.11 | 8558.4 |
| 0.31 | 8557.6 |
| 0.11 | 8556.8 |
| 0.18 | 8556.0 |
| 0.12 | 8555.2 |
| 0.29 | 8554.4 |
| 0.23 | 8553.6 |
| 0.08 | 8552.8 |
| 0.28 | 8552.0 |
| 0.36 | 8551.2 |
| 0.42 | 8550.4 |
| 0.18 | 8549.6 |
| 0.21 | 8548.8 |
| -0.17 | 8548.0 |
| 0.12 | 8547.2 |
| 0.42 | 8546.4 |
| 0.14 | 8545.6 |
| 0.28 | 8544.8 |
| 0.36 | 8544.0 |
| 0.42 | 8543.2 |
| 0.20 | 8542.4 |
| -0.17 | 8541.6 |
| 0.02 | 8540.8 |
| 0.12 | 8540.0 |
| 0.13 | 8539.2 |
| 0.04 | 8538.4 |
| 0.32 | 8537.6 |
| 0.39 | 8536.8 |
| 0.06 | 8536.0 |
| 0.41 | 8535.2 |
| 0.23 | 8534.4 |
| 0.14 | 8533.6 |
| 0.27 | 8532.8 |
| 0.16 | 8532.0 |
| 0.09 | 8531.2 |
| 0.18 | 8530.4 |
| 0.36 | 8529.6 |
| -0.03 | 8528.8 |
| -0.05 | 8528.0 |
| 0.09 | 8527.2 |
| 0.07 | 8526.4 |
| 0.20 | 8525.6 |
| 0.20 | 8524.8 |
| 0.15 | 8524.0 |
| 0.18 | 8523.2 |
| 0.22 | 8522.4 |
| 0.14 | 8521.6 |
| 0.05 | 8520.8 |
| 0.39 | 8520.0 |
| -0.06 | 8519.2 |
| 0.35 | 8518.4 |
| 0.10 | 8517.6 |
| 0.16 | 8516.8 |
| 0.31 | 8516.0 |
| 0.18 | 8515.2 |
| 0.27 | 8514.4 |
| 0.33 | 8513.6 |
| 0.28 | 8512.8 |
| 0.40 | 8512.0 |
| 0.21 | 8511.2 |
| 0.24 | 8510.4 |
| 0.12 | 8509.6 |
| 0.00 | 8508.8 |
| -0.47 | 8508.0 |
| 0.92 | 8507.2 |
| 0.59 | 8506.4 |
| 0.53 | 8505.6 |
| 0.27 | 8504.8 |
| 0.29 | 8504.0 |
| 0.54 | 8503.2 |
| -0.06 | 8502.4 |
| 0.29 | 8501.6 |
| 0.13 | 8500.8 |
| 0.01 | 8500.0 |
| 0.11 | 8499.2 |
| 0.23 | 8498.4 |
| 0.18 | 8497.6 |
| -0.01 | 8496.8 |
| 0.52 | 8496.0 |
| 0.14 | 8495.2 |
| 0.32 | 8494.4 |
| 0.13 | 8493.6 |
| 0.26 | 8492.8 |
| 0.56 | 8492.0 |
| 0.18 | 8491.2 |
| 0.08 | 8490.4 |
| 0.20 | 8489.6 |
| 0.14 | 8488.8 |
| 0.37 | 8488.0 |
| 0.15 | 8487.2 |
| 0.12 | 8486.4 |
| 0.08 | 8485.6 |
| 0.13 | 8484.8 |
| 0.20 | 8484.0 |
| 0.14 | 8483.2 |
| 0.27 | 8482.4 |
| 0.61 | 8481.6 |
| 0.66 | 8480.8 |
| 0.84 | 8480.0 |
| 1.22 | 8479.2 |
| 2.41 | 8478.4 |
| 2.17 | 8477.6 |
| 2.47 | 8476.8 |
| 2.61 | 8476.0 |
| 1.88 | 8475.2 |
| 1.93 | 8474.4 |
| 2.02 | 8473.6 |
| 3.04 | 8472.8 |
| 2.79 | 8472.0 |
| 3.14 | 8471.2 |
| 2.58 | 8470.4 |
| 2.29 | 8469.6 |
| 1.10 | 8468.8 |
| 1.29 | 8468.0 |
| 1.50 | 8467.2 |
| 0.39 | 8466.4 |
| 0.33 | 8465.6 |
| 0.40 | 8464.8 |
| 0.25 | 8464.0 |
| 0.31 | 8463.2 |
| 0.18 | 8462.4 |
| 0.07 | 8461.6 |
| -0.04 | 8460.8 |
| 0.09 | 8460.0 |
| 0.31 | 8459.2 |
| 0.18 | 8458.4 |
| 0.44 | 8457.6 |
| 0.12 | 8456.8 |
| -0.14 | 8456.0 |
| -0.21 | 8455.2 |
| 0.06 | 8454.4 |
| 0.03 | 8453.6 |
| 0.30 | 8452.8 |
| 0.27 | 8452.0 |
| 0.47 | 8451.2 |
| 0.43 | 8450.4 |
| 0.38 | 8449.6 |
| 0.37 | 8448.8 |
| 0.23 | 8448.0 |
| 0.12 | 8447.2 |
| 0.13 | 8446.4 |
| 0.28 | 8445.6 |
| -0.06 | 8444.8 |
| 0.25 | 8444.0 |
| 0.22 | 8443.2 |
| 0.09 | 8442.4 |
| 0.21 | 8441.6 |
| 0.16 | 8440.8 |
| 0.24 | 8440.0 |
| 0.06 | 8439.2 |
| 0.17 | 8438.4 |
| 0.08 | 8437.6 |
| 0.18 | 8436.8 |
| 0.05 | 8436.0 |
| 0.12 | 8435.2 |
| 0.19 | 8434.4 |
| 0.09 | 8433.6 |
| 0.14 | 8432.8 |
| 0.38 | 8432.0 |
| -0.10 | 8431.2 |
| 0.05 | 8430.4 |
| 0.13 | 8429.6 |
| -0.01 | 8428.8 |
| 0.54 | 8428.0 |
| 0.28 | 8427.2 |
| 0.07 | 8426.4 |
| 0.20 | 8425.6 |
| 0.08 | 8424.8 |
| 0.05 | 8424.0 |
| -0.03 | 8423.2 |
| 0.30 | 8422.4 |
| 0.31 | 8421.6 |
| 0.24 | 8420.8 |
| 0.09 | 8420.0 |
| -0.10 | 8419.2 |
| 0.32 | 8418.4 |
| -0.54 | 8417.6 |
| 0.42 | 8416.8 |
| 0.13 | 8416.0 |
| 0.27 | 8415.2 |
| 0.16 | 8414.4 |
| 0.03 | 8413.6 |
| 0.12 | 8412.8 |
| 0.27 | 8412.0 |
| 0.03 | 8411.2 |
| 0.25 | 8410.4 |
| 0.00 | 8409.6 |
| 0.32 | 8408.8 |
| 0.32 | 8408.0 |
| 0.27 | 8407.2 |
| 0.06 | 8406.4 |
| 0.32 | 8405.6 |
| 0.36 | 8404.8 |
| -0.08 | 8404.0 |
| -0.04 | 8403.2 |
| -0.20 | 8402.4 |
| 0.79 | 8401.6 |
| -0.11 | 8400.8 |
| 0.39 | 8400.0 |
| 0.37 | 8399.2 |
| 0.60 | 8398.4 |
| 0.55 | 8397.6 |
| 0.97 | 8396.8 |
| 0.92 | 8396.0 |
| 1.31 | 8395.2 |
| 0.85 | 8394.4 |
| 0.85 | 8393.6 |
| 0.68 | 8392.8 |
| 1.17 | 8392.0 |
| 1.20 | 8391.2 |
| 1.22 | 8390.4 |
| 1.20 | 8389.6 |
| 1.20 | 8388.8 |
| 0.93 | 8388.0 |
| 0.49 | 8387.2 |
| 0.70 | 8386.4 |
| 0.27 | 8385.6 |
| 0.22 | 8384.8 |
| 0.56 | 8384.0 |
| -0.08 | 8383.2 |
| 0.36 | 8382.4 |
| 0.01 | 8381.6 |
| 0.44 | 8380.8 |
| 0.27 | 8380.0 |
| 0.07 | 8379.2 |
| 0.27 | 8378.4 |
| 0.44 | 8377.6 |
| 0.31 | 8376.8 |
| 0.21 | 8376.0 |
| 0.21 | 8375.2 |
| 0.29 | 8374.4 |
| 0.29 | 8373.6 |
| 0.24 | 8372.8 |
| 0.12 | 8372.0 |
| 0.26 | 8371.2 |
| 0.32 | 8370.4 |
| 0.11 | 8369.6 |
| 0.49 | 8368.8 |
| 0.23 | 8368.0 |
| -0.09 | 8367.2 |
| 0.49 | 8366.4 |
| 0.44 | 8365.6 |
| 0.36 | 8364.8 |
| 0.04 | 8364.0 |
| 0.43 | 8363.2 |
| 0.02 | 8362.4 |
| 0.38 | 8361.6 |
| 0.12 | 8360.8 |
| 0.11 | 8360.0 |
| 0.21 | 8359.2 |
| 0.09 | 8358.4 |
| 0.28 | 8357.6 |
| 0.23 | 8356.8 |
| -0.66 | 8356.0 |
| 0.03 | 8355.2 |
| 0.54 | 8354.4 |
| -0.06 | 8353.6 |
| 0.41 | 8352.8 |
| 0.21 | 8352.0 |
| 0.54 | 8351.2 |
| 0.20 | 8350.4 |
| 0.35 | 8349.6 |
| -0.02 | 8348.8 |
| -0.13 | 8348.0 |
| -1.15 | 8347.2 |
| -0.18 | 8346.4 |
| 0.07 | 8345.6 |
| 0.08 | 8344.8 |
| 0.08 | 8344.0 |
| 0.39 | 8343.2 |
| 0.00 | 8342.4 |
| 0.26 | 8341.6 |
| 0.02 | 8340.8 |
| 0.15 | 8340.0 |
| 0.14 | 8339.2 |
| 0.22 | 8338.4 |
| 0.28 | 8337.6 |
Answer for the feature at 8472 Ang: [O III]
